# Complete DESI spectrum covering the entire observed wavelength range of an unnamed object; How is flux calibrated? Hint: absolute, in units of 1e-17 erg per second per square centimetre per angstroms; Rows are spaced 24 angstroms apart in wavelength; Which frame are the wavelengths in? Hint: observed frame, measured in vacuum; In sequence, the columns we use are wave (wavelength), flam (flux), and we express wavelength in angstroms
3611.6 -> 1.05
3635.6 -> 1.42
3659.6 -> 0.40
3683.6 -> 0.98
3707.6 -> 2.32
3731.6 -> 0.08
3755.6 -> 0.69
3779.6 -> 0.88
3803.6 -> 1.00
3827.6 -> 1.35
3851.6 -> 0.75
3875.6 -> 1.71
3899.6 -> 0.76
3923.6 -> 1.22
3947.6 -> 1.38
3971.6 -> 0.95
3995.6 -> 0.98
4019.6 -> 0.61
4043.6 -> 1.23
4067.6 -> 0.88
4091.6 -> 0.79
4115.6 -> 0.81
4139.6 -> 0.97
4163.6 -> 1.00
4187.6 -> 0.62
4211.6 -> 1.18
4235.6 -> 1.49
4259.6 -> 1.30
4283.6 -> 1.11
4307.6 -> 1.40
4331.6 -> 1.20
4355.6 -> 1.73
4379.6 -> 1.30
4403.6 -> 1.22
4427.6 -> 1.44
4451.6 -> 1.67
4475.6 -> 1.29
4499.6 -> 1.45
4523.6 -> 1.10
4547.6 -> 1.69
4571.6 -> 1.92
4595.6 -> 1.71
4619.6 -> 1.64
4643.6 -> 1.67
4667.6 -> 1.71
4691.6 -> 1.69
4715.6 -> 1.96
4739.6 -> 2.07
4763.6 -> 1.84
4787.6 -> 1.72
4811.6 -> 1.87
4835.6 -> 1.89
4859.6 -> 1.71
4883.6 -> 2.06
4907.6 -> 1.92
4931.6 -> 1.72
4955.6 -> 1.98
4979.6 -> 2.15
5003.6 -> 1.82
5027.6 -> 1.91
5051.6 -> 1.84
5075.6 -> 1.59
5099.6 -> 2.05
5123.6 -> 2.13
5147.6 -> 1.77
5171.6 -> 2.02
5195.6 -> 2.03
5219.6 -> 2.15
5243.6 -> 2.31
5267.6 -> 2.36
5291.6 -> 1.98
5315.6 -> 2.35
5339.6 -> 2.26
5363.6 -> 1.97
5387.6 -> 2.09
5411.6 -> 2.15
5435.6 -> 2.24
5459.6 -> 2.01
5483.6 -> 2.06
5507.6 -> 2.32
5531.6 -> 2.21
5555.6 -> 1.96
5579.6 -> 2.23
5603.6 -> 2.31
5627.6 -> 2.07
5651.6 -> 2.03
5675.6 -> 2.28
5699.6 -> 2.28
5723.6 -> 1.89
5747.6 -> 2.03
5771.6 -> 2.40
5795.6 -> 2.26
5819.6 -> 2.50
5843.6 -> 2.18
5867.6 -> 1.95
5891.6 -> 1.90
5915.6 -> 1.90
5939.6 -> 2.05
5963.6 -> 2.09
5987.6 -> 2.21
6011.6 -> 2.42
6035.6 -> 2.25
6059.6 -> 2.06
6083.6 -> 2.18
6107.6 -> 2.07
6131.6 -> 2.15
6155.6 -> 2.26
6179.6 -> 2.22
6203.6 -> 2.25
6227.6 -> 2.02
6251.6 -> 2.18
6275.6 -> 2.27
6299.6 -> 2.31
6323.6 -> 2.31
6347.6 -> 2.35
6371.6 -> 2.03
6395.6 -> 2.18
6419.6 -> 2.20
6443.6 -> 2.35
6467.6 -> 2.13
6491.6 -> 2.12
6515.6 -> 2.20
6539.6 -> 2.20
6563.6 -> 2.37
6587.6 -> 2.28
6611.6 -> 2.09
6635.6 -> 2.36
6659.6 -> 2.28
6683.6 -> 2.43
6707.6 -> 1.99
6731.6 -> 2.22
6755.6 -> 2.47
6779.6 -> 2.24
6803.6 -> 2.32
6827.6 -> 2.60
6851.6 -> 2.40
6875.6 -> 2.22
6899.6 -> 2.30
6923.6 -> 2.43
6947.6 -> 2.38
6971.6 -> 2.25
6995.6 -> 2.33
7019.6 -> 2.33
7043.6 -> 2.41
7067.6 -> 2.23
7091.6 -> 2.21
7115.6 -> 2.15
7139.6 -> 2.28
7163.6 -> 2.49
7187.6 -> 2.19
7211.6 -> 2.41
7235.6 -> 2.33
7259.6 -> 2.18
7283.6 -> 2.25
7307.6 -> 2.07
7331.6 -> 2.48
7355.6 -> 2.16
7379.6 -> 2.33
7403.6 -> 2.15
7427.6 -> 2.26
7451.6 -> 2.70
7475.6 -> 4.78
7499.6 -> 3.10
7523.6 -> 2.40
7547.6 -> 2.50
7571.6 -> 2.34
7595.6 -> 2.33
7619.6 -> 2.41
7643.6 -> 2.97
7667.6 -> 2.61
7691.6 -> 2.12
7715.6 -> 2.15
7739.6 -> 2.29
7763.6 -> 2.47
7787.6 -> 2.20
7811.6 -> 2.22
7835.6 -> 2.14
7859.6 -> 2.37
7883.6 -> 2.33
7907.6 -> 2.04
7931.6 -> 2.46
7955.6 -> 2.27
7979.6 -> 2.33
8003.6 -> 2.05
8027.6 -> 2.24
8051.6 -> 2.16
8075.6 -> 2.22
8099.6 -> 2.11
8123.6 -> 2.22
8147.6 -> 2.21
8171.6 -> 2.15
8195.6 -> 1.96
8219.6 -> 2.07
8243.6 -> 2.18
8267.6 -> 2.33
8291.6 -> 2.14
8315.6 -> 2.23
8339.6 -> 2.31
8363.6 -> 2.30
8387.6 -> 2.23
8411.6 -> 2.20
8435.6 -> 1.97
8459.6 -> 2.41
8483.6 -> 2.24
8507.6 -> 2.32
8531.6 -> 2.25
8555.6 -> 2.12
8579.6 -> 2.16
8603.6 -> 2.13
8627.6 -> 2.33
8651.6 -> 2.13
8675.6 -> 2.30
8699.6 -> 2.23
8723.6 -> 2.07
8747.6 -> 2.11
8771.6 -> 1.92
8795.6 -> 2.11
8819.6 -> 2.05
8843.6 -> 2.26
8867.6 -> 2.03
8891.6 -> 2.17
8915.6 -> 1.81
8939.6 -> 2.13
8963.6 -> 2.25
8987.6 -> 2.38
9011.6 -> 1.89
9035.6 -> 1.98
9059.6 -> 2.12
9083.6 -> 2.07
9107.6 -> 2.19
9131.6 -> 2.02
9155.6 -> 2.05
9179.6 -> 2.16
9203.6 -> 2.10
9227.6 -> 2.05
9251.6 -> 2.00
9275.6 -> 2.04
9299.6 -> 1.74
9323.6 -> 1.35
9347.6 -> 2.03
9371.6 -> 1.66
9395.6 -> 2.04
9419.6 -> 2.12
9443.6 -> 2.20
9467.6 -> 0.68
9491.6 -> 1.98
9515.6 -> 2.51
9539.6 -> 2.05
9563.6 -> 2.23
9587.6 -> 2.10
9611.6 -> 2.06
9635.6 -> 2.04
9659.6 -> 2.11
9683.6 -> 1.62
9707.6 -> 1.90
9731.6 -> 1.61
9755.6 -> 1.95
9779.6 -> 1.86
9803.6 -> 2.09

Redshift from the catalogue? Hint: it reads 0.14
